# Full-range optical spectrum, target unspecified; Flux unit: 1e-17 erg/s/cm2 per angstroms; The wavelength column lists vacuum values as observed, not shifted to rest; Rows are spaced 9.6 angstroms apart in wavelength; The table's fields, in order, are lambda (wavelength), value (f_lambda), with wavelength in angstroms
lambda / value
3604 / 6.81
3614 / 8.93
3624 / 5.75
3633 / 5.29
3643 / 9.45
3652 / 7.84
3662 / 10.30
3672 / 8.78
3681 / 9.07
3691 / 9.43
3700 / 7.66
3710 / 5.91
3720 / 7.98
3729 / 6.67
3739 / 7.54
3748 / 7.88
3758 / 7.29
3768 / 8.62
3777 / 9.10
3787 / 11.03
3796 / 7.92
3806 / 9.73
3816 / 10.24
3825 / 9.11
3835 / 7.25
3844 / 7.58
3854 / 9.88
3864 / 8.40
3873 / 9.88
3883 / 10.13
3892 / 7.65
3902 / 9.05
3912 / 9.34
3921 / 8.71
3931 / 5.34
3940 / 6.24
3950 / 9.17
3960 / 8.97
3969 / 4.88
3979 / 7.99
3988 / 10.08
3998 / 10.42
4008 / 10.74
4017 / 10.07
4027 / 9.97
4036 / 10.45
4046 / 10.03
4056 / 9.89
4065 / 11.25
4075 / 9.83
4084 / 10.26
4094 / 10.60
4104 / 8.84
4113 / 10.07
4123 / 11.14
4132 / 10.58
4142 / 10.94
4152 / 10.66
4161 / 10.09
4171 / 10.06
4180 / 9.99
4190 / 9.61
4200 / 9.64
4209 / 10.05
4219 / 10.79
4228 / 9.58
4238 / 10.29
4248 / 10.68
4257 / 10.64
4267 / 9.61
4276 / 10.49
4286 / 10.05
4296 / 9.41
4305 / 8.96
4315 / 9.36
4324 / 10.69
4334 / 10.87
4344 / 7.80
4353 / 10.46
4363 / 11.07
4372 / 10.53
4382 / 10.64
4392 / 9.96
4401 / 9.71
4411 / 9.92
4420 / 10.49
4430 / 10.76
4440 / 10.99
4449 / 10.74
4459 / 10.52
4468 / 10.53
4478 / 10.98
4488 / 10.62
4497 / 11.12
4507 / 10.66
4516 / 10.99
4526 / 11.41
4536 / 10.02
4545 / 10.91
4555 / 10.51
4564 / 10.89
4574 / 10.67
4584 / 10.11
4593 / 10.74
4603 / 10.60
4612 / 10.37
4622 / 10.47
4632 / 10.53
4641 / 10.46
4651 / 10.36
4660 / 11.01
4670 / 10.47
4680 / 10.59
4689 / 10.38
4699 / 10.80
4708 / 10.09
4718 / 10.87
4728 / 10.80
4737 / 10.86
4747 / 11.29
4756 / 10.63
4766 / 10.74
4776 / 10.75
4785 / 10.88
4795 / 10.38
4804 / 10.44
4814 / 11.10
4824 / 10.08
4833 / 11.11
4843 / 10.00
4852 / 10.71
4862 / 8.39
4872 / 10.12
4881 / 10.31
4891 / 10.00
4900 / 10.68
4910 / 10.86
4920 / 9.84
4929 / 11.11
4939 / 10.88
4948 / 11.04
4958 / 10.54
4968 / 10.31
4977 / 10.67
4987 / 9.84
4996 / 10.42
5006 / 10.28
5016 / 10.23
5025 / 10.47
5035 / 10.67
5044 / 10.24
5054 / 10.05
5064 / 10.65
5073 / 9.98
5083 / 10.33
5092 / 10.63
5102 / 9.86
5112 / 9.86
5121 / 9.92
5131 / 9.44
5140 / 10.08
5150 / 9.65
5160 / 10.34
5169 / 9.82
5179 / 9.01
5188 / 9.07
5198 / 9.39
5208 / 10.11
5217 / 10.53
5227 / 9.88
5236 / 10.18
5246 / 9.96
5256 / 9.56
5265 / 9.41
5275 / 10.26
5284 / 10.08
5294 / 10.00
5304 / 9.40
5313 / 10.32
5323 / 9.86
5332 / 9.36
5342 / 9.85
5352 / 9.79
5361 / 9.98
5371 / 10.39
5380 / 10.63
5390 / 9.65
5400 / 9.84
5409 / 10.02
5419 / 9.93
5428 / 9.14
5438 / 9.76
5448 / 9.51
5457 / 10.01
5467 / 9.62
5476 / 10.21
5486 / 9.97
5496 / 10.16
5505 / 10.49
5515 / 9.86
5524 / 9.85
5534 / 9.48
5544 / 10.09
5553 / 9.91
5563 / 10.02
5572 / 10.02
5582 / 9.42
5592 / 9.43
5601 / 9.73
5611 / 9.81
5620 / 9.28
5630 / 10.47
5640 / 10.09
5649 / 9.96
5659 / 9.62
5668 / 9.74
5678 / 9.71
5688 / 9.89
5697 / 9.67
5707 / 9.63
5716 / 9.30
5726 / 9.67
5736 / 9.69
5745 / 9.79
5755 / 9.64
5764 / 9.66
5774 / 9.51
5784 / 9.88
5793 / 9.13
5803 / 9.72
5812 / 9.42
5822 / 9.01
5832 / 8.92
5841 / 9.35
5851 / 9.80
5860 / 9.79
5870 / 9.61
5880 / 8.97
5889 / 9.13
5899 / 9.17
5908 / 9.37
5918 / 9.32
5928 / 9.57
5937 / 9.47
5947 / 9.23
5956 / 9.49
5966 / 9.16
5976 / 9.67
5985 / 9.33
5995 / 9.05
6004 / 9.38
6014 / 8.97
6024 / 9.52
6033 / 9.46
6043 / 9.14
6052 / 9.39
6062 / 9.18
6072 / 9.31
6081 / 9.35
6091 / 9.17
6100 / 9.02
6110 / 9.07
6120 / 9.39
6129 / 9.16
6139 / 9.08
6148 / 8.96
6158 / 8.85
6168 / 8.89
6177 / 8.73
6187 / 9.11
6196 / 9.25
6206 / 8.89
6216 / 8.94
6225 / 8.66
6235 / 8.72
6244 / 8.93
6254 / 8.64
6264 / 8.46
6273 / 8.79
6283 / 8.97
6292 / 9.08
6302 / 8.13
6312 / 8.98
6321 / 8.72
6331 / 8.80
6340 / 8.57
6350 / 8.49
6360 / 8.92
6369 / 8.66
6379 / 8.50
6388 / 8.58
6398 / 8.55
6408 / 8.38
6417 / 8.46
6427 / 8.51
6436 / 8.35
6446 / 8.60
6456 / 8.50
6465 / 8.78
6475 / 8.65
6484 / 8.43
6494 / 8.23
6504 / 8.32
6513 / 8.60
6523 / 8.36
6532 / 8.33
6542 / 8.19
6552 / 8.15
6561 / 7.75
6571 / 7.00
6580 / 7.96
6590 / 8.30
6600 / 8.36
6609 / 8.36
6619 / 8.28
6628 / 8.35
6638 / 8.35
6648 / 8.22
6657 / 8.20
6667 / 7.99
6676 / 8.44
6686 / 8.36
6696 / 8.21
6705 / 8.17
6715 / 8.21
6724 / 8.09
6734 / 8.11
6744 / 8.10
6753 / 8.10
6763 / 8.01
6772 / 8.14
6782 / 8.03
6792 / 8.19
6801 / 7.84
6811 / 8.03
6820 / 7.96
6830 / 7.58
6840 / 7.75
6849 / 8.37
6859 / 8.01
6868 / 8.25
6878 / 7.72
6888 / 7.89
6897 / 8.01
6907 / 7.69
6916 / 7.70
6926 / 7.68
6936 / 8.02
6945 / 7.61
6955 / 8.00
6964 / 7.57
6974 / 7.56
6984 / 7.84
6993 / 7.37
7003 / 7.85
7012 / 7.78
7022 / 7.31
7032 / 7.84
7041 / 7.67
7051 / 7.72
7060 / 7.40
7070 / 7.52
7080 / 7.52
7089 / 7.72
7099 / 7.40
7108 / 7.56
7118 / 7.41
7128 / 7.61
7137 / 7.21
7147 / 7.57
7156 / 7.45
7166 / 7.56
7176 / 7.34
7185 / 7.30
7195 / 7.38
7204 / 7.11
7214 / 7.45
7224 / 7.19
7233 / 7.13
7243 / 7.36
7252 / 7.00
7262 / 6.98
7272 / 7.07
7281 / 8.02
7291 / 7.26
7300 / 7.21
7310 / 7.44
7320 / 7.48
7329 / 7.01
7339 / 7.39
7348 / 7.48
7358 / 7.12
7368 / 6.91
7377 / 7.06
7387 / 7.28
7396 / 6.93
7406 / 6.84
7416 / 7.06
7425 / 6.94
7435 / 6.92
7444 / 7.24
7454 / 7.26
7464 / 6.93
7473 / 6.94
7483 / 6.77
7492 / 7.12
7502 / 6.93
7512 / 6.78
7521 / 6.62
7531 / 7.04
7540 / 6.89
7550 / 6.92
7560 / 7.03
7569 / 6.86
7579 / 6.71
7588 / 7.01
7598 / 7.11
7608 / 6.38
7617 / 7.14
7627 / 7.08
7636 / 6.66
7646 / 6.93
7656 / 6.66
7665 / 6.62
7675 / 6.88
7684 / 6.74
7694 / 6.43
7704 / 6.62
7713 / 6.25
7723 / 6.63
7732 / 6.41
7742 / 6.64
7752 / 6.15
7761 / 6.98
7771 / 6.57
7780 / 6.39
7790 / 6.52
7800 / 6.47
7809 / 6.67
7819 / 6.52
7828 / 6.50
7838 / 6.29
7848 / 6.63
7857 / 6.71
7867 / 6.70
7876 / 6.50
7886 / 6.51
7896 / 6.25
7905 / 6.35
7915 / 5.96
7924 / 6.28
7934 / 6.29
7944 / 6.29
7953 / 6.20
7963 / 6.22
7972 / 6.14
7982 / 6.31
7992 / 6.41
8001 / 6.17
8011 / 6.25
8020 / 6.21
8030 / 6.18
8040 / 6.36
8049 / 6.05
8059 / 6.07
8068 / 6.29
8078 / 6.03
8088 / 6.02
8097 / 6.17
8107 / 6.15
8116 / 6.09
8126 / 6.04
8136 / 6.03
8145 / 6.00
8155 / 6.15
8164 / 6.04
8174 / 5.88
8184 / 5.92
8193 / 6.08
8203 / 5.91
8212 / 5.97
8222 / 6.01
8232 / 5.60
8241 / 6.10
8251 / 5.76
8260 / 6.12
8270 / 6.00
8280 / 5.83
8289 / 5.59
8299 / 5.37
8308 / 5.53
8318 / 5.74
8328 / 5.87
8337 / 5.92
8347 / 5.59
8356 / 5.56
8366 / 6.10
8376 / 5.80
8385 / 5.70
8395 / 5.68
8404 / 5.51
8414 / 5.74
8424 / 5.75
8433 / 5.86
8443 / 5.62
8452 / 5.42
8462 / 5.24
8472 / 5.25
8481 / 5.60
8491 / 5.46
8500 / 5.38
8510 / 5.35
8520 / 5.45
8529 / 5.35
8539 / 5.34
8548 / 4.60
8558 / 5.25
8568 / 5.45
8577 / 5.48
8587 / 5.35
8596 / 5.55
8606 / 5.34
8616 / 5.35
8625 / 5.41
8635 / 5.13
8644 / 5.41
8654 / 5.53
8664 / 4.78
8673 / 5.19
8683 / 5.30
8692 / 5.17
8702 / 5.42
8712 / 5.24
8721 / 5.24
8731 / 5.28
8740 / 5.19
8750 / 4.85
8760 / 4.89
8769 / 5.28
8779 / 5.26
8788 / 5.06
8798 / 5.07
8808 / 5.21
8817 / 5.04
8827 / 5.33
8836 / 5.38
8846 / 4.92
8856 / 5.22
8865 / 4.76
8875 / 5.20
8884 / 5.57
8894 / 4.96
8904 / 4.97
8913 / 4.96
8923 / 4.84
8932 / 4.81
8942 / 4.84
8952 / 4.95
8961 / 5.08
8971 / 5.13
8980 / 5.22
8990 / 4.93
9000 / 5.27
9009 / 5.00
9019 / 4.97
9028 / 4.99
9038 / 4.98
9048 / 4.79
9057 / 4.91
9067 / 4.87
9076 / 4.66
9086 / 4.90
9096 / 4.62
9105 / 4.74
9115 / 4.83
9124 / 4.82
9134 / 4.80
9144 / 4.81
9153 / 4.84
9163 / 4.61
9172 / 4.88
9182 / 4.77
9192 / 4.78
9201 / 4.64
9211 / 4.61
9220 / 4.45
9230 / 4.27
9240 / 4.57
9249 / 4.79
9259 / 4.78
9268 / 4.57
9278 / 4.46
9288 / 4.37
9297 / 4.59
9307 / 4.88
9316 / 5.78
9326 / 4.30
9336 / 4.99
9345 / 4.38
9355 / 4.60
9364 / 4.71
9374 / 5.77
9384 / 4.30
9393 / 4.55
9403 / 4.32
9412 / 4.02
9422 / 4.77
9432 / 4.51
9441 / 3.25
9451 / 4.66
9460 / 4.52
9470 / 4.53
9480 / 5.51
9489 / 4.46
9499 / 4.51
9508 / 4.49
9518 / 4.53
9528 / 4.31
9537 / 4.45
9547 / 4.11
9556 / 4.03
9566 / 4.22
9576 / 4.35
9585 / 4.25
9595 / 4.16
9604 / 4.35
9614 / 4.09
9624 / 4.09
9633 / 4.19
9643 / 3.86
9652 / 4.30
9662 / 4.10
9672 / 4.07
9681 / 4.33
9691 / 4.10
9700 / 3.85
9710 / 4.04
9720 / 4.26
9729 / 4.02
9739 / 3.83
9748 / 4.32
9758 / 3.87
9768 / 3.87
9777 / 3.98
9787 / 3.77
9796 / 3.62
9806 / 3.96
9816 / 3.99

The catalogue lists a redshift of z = 0.000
